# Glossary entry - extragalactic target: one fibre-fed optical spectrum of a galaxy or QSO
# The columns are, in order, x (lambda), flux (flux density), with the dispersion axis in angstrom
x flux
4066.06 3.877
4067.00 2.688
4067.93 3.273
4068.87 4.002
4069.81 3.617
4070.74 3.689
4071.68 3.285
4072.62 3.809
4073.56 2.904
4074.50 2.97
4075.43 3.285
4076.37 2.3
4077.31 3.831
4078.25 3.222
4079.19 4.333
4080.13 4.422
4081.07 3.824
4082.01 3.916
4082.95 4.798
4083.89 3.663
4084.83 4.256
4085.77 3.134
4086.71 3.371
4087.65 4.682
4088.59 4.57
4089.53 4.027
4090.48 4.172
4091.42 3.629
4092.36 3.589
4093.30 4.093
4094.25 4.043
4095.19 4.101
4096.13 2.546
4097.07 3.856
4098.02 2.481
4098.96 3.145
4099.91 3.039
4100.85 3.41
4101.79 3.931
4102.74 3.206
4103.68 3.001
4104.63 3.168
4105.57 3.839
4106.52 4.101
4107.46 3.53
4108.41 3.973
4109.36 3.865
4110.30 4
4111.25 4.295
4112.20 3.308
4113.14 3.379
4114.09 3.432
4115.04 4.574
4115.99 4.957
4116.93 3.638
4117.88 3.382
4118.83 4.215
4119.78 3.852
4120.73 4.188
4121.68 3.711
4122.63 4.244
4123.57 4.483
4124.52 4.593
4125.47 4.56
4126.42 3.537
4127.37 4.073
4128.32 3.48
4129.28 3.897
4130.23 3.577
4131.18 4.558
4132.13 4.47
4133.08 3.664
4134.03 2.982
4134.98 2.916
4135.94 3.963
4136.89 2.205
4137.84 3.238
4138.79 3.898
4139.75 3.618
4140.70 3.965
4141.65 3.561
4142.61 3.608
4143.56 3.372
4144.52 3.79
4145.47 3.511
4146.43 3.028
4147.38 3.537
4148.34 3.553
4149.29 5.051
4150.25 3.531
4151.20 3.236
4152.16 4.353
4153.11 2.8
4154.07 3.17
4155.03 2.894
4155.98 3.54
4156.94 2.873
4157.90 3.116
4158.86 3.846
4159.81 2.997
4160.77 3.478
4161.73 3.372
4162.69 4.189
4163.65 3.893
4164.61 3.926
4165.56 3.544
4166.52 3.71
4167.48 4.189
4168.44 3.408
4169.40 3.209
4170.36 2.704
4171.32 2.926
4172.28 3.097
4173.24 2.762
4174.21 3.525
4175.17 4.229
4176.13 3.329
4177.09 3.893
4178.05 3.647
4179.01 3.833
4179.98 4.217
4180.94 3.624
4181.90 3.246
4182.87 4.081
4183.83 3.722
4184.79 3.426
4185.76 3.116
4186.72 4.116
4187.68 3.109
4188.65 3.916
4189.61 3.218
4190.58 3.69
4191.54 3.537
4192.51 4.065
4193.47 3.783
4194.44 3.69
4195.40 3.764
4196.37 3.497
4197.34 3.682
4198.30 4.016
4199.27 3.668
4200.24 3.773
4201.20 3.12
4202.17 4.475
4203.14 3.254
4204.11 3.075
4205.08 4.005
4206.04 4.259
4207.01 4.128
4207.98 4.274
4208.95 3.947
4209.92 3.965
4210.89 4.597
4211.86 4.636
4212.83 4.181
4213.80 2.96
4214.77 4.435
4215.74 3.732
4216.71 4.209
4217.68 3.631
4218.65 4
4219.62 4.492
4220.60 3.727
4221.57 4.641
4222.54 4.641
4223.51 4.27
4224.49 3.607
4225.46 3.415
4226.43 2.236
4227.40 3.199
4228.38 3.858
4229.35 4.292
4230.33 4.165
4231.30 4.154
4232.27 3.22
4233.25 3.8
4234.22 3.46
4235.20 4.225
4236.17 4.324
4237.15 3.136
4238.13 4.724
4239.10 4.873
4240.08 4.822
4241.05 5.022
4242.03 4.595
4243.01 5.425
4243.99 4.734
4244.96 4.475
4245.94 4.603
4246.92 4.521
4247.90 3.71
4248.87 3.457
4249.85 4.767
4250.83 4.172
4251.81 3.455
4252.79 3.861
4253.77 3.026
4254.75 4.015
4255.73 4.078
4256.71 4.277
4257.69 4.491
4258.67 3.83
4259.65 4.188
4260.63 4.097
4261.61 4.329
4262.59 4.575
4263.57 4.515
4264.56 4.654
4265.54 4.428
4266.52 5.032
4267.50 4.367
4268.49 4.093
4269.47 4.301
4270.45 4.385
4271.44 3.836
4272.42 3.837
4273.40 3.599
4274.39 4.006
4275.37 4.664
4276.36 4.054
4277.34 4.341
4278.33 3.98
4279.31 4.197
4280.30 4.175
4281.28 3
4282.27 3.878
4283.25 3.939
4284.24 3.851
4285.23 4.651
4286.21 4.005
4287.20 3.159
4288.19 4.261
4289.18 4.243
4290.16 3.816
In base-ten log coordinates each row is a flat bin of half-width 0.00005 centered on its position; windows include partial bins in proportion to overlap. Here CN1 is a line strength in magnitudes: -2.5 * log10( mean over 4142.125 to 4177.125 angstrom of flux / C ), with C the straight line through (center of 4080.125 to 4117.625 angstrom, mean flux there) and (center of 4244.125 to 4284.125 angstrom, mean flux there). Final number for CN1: 0.12 mag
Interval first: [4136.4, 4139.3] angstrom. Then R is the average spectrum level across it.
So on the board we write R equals 3.12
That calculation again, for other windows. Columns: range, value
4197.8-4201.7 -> 3.65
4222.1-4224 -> 4.45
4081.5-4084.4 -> 4.12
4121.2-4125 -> 4.27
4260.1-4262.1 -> 4.22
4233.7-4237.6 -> 3.79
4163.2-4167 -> 3.77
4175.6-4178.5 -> 3.64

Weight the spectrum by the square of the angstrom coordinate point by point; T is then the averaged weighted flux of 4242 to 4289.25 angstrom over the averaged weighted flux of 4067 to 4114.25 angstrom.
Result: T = 1.24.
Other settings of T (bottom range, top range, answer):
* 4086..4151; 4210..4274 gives 1.17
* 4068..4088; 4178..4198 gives 1.06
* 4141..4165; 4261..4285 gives 1.25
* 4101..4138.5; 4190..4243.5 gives 1.10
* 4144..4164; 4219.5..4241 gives 1.18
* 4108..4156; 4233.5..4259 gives 1.19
